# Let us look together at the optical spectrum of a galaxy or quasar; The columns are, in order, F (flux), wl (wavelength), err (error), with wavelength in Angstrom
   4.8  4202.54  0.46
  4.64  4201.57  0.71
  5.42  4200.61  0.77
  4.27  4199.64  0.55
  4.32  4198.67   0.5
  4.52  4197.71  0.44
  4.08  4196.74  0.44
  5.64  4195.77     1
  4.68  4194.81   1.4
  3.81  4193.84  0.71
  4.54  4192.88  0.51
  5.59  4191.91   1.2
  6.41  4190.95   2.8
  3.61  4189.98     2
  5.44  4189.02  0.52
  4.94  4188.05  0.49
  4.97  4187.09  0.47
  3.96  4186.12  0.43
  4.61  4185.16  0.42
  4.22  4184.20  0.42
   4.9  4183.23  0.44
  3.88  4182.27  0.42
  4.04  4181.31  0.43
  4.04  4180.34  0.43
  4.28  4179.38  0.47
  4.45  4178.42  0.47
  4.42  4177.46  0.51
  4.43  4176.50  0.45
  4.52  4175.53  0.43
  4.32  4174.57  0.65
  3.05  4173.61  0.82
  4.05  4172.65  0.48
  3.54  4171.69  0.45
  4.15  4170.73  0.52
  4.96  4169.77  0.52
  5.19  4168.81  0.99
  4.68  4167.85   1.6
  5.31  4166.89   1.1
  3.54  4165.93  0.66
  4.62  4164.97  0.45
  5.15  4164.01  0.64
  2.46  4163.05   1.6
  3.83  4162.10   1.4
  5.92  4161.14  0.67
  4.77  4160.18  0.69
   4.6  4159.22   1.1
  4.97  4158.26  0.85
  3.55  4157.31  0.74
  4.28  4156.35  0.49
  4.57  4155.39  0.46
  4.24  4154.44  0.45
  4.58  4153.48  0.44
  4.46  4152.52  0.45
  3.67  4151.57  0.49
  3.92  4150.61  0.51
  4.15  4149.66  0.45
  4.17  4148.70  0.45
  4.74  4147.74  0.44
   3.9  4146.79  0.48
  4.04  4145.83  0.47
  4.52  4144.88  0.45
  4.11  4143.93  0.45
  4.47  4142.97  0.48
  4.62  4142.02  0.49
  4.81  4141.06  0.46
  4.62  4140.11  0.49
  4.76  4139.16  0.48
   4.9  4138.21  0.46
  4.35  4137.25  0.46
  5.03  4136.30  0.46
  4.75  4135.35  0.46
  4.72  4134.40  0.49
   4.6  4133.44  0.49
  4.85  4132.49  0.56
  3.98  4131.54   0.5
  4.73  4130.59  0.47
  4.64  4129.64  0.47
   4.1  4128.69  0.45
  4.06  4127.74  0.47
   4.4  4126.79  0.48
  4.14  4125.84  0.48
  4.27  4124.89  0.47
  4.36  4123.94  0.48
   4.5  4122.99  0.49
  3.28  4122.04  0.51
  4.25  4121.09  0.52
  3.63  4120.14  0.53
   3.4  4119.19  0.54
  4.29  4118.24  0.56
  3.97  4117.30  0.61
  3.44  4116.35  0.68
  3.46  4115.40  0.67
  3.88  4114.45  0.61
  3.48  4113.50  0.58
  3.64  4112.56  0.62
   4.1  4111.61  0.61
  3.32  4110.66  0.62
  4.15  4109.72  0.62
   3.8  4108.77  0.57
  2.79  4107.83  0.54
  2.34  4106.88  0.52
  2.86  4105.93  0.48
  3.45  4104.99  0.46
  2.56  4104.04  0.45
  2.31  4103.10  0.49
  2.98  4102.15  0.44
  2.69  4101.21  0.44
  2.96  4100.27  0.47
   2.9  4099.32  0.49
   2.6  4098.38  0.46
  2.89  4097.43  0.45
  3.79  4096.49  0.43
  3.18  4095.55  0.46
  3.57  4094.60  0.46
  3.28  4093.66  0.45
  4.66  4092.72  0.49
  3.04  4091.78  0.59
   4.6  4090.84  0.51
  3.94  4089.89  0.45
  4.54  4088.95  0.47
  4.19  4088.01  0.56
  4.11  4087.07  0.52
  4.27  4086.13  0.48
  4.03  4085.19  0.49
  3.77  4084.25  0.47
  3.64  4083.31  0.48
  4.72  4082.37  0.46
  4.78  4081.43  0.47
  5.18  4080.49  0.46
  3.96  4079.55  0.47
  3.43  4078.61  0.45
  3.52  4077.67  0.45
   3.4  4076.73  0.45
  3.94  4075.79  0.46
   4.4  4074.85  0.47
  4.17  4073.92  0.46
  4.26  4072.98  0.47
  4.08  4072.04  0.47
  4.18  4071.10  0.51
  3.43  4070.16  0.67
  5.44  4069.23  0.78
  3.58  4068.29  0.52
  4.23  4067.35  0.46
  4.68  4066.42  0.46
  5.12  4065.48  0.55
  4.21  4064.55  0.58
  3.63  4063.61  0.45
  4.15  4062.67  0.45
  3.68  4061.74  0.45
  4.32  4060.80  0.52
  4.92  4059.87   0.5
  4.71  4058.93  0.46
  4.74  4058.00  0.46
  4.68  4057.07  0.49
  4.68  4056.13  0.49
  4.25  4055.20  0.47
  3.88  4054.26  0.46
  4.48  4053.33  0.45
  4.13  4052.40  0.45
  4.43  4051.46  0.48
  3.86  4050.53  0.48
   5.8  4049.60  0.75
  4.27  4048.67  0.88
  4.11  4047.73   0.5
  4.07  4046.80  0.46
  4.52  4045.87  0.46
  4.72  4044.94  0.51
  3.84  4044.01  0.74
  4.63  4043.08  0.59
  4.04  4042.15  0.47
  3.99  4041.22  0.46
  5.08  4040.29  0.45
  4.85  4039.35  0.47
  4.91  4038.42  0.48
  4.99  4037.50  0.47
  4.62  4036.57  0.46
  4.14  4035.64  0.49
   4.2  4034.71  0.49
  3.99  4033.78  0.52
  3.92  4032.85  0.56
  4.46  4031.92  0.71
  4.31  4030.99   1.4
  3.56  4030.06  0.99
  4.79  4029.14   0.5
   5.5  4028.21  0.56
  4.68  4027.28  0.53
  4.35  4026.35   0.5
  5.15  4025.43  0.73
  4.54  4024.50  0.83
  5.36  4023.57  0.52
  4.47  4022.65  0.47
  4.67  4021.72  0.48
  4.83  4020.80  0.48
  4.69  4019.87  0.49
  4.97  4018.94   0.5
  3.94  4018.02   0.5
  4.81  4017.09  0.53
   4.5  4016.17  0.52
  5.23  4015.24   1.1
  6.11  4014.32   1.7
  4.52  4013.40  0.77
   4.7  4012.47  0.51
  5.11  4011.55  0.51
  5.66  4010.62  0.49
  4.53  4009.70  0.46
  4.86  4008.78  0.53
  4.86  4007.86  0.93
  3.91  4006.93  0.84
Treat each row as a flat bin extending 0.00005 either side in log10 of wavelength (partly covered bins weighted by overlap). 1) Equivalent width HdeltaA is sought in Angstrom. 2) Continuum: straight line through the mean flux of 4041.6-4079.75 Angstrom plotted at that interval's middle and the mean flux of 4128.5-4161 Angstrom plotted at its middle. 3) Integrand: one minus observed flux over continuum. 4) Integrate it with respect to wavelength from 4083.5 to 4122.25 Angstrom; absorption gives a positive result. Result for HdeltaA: 7.4 Angstrom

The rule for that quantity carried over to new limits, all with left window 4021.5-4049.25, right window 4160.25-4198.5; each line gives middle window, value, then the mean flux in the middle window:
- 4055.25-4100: 4.3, 4.06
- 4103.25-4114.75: 3.0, 3.33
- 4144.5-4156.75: 0.7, 4.25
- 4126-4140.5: -0.2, 4.56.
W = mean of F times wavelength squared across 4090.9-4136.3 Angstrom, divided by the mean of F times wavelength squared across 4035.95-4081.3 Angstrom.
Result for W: 0.88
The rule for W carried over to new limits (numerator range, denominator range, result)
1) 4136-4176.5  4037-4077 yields 1.05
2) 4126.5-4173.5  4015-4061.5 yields 1.03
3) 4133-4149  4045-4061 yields 1.06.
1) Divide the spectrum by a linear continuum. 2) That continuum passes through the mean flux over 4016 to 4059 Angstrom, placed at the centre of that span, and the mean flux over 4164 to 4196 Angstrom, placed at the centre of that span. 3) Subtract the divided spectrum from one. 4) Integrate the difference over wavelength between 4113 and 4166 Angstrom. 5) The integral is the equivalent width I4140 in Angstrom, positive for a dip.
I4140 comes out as 2.7 Angstrom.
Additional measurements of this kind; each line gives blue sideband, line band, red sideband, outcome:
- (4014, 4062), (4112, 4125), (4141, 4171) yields 1.78 Angstrom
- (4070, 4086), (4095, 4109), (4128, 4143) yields 4.46 Angstrom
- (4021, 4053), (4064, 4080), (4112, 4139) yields 0.96 Angstrom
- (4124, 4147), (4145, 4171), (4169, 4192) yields 0.40 Angstrom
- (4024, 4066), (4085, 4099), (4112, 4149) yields 1.86 Angstrom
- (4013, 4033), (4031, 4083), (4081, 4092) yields 0.97 Angstrom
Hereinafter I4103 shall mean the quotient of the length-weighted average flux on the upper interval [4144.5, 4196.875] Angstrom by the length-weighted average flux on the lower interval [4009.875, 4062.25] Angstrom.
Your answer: 0.97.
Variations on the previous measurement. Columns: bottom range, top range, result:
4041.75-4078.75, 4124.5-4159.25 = 1.03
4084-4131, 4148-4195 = 1.20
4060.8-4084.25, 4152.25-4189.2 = 1.06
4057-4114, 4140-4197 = 1.16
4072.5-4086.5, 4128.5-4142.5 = 1.13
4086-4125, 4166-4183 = 1.21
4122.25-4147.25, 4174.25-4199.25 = 1.02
